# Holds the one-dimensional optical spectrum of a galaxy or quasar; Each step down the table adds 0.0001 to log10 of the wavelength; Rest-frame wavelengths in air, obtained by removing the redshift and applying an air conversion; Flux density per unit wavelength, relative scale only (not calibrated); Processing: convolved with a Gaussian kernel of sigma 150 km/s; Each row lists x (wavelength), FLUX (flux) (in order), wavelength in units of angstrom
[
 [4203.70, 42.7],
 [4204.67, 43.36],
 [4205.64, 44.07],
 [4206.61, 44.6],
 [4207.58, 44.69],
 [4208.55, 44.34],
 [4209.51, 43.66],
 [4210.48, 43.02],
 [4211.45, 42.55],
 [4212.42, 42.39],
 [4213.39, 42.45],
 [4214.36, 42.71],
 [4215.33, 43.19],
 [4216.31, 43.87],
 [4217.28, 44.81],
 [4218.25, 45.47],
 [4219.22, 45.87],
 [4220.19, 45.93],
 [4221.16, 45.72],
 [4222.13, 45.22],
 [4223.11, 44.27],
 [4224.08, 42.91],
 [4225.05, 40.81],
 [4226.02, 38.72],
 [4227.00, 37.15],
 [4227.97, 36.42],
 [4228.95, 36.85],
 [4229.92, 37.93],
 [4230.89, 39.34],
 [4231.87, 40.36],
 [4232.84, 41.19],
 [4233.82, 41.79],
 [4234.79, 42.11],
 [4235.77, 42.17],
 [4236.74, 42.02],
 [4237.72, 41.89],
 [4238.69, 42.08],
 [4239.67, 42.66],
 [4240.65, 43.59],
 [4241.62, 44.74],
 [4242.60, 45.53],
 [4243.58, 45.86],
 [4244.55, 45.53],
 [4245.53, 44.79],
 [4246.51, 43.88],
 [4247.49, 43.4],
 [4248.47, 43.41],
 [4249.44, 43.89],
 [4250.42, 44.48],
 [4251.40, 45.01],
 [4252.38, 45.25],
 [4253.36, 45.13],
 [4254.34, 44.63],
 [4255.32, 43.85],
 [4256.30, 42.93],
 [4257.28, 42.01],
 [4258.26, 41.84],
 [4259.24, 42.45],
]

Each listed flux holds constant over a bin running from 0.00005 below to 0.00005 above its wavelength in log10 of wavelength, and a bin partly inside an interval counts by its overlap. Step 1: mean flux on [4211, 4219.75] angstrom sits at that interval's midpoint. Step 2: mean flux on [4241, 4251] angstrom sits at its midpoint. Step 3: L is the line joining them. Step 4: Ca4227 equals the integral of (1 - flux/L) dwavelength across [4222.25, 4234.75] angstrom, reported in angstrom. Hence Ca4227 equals 1.1 angstrom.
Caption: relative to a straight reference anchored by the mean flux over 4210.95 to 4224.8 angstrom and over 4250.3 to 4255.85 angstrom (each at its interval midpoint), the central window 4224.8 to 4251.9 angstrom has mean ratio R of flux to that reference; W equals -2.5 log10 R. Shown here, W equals 0.06 mag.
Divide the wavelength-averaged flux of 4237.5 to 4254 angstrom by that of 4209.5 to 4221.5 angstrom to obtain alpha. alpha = 1.01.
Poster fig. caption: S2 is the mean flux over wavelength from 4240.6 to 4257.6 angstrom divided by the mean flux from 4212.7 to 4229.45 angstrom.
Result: 1.0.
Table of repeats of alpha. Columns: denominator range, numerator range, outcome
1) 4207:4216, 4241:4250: 1.03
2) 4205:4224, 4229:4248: 0.96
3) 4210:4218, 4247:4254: 1.03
